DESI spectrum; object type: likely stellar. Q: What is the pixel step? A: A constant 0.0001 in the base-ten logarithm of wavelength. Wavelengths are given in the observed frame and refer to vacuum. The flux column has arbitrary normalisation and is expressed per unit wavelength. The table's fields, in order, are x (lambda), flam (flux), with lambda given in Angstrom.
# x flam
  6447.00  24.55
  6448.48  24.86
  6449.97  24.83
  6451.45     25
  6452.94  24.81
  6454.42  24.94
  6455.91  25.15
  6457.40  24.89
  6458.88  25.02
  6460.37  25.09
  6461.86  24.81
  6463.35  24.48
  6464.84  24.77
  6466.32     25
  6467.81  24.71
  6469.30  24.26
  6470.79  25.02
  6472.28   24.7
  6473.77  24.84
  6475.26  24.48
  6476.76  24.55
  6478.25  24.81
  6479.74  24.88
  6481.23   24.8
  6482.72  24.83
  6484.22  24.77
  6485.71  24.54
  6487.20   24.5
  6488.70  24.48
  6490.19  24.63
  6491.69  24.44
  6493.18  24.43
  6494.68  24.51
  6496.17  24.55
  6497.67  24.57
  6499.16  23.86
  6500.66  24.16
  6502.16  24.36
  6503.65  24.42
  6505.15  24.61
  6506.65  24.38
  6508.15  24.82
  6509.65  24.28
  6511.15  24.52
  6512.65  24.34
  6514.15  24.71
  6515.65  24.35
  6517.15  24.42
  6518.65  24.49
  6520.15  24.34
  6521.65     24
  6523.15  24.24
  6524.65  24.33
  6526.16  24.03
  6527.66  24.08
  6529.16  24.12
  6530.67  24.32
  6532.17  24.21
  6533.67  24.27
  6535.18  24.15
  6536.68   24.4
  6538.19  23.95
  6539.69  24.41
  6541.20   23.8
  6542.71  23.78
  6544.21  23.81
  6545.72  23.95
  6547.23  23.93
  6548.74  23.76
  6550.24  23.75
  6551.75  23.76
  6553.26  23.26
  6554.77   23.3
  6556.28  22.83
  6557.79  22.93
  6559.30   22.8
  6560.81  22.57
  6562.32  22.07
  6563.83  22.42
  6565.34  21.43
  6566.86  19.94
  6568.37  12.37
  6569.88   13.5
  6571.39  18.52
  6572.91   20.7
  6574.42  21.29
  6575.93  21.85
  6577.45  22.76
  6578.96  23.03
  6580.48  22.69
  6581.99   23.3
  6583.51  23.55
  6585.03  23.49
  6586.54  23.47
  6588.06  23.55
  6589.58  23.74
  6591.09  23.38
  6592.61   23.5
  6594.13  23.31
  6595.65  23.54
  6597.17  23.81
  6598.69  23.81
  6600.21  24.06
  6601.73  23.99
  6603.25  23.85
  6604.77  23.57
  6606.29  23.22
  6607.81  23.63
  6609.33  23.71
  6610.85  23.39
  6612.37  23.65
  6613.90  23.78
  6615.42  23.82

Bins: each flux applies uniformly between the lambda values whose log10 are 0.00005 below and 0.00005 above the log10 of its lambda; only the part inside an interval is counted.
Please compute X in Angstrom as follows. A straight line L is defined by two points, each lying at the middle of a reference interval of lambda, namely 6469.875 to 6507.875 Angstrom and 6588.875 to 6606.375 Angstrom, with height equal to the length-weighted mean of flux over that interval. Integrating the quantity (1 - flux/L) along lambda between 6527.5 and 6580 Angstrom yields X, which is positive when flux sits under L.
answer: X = 3.5 Angstrom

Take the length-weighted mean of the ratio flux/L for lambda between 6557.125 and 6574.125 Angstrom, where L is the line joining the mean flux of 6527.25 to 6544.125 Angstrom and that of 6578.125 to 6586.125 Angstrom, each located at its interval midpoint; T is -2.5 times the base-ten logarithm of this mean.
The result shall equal 0.18 mag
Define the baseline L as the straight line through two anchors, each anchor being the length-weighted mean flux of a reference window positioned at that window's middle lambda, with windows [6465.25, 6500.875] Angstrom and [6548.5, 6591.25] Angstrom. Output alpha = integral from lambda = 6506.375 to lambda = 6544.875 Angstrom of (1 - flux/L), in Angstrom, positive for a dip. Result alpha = -1.6 Angstrom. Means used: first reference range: 24.6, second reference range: 21.9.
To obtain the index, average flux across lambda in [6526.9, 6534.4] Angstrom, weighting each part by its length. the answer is 24.2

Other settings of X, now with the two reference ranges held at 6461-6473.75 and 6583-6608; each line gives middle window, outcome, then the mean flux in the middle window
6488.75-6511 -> 0.0 Angstrom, 24.4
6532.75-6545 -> 0.0 Angstrom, 24.1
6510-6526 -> 0.0 Angstrom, 24.4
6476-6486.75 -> -0.1 Angstrom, 24.7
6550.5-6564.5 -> 0.6 Angstrom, 22.9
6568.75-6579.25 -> 1.8 Angstrom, 19.8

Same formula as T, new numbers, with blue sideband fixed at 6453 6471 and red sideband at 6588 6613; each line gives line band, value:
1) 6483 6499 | 0.00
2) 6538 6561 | 0.02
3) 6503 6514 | 0.00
